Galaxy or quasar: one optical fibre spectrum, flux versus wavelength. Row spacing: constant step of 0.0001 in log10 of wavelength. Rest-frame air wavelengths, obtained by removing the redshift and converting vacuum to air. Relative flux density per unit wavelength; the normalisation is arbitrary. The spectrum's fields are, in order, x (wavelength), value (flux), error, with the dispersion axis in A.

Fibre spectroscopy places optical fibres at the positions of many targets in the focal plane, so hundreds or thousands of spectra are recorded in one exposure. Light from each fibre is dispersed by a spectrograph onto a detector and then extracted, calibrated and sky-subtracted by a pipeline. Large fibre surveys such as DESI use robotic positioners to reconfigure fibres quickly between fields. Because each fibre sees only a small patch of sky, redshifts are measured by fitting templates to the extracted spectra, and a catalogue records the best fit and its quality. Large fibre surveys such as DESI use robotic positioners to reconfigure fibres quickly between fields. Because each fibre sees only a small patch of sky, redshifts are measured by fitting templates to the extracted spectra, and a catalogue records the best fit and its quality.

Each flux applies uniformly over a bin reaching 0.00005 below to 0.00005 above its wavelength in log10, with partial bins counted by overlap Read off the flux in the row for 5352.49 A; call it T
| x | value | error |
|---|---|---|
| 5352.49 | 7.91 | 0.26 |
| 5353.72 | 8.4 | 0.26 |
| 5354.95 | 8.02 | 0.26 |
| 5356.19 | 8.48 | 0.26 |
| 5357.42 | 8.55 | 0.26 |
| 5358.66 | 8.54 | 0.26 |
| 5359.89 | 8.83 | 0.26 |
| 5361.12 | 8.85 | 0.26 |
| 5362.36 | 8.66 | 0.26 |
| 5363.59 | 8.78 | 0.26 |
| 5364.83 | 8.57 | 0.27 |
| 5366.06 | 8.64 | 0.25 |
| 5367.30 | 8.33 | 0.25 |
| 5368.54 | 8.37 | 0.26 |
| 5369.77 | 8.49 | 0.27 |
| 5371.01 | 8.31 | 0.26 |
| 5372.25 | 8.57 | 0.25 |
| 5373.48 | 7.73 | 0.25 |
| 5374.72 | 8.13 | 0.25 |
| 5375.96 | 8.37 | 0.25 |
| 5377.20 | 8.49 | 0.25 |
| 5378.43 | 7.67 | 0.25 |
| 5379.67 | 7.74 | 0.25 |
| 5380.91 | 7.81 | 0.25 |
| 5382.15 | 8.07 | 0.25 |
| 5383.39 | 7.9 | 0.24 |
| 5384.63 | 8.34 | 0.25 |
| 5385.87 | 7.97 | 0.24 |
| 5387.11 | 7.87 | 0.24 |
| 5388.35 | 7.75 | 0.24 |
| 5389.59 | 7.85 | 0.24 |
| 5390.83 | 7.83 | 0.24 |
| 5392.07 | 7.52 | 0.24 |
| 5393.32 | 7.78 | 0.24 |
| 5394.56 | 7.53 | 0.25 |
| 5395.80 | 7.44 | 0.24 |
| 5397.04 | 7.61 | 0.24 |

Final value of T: 7.91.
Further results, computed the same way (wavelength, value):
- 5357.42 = 8.55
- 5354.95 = 8.02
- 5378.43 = 7.67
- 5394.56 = 7.53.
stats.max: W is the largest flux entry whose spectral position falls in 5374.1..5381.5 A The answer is 8.49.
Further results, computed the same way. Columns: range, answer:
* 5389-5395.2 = 7.85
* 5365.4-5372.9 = 8.64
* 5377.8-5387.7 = 8.34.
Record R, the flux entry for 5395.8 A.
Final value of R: 7.44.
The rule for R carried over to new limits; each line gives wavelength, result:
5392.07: 7.52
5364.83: 8.57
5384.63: 8.34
